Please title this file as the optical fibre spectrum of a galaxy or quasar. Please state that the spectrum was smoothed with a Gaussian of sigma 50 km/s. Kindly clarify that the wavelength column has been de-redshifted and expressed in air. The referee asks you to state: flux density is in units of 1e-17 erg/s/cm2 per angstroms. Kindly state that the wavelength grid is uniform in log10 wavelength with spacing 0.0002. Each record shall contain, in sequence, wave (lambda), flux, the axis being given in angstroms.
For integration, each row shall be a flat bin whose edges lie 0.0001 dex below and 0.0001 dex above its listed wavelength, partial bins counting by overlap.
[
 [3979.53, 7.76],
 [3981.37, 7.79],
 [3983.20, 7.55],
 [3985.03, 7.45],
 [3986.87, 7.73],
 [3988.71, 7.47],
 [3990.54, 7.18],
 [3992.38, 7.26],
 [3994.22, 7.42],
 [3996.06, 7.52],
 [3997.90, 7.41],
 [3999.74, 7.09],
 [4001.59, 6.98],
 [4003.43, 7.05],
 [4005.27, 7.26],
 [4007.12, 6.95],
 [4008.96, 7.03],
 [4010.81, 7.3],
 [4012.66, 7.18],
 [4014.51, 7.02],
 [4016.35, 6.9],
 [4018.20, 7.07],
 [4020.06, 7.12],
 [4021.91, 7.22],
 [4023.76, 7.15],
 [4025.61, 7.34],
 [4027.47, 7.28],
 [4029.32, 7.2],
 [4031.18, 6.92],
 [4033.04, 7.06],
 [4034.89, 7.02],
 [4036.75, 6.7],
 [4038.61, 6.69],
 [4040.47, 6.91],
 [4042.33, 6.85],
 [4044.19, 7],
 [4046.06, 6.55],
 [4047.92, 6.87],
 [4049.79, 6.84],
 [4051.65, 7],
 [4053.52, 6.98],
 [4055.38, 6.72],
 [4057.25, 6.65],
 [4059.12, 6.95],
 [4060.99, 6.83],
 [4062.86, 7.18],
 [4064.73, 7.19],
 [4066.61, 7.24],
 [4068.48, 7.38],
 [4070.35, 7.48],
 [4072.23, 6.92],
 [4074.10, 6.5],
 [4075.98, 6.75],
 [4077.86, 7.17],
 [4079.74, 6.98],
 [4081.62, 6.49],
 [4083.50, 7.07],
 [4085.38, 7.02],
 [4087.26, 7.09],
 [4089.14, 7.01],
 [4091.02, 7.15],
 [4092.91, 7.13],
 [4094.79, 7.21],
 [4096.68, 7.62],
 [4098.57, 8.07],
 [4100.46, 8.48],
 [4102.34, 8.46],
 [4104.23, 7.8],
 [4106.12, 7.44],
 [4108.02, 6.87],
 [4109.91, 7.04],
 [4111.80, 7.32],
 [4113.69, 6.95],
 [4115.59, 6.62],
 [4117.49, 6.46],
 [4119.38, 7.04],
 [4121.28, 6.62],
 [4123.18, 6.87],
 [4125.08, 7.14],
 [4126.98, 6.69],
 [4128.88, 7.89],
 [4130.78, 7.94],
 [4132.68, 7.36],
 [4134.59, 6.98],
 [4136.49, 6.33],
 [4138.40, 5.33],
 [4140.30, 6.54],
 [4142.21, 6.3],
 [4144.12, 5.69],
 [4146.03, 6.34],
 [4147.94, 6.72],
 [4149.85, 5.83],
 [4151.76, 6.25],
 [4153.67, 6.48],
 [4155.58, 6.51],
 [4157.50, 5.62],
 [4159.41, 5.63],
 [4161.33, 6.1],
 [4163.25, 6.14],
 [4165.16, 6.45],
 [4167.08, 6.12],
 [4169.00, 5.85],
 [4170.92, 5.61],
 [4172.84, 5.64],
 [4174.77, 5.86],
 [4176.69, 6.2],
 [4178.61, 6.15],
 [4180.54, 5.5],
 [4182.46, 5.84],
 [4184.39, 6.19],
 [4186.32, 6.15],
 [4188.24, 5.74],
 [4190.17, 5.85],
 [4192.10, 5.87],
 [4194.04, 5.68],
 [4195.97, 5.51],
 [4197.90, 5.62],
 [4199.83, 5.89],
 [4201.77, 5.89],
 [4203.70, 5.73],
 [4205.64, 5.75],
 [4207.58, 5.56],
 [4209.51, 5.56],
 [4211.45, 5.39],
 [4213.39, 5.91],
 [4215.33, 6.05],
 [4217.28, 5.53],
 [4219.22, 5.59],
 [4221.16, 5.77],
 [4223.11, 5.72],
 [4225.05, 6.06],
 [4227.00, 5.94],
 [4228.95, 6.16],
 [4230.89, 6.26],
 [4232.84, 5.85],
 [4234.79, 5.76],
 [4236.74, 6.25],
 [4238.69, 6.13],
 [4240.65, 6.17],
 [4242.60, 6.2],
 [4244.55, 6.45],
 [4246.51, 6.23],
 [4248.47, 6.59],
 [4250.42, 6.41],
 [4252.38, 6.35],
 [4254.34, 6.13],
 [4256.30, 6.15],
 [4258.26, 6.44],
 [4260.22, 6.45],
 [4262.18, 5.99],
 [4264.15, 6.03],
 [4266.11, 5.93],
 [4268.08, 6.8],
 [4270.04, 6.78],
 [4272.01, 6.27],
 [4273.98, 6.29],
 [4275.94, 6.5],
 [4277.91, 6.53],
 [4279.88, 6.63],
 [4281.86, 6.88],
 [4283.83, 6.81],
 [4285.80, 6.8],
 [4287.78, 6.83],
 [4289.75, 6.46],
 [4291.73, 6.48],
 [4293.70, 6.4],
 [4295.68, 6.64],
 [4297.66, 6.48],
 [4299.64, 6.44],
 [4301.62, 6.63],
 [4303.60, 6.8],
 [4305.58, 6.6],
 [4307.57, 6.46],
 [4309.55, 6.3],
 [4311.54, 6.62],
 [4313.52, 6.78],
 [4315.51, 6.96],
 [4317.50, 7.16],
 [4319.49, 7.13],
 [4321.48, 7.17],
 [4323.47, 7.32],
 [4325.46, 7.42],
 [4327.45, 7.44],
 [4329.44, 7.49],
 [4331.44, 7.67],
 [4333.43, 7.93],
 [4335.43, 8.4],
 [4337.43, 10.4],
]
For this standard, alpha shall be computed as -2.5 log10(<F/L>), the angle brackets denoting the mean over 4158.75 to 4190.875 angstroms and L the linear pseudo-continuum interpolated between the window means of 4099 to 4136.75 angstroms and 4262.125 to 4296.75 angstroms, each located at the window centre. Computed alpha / 0.18 mag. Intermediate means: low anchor 7.24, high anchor 6.52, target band 5.95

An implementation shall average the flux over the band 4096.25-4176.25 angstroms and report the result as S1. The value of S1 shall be 6.68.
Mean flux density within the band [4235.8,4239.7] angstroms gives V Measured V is 6.18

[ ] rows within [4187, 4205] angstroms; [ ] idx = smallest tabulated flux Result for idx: 5.51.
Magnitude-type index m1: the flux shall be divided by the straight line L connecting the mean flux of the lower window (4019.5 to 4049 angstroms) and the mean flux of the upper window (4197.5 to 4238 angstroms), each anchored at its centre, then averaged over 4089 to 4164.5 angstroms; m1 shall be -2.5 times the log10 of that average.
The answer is -0.07 mag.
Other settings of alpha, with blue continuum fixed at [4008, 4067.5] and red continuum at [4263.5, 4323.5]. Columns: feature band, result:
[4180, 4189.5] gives 0.152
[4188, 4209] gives 0.181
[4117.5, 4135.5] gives -0.041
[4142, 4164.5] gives 0.117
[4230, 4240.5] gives 0.113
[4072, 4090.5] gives 0.005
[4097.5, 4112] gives -0.119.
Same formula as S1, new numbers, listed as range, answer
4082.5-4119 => 7.3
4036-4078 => 6.92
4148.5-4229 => 5.88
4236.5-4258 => 6.28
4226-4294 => 6.35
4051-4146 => 7.03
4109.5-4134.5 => 7.07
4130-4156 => 6.46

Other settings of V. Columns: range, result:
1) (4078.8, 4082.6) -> 6.74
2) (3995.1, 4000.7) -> 7.33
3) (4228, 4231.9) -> 6.22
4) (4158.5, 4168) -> 6.09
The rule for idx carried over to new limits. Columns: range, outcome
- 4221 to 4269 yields 5.72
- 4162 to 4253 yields 5.39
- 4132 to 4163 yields 5.33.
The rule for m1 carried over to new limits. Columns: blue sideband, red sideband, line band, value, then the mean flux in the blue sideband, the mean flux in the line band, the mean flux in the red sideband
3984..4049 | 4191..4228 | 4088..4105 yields -0.17 mag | 7.12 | 7.65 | 5.74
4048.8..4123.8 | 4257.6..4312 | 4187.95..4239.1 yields 0.16 mag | 7.12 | 5.81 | 6.51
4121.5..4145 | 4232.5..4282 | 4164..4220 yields 0.13 mag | 6.75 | 5.82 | 6.31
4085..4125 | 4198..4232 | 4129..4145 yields 0.03 mag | 7.25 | 6.63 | 5.81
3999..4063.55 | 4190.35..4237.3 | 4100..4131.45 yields -0.13 mag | 6.99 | 7.25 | 5.8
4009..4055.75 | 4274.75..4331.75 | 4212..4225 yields 0.19 mag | 7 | 5.77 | 6.81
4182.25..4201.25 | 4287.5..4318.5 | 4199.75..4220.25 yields 0.05 mag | 5.83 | 5.71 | 6.62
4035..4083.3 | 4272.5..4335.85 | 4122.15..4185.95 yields 0.10 mag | 6.92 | 6.3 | 6.87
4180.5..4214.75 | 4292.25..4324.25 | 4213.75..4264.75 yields 0.01 mag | 5.77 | 6.1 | 6.74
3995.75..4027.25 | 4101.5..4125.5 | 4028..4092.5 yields 0.03 mag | 7.15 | 6.96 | 7.12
